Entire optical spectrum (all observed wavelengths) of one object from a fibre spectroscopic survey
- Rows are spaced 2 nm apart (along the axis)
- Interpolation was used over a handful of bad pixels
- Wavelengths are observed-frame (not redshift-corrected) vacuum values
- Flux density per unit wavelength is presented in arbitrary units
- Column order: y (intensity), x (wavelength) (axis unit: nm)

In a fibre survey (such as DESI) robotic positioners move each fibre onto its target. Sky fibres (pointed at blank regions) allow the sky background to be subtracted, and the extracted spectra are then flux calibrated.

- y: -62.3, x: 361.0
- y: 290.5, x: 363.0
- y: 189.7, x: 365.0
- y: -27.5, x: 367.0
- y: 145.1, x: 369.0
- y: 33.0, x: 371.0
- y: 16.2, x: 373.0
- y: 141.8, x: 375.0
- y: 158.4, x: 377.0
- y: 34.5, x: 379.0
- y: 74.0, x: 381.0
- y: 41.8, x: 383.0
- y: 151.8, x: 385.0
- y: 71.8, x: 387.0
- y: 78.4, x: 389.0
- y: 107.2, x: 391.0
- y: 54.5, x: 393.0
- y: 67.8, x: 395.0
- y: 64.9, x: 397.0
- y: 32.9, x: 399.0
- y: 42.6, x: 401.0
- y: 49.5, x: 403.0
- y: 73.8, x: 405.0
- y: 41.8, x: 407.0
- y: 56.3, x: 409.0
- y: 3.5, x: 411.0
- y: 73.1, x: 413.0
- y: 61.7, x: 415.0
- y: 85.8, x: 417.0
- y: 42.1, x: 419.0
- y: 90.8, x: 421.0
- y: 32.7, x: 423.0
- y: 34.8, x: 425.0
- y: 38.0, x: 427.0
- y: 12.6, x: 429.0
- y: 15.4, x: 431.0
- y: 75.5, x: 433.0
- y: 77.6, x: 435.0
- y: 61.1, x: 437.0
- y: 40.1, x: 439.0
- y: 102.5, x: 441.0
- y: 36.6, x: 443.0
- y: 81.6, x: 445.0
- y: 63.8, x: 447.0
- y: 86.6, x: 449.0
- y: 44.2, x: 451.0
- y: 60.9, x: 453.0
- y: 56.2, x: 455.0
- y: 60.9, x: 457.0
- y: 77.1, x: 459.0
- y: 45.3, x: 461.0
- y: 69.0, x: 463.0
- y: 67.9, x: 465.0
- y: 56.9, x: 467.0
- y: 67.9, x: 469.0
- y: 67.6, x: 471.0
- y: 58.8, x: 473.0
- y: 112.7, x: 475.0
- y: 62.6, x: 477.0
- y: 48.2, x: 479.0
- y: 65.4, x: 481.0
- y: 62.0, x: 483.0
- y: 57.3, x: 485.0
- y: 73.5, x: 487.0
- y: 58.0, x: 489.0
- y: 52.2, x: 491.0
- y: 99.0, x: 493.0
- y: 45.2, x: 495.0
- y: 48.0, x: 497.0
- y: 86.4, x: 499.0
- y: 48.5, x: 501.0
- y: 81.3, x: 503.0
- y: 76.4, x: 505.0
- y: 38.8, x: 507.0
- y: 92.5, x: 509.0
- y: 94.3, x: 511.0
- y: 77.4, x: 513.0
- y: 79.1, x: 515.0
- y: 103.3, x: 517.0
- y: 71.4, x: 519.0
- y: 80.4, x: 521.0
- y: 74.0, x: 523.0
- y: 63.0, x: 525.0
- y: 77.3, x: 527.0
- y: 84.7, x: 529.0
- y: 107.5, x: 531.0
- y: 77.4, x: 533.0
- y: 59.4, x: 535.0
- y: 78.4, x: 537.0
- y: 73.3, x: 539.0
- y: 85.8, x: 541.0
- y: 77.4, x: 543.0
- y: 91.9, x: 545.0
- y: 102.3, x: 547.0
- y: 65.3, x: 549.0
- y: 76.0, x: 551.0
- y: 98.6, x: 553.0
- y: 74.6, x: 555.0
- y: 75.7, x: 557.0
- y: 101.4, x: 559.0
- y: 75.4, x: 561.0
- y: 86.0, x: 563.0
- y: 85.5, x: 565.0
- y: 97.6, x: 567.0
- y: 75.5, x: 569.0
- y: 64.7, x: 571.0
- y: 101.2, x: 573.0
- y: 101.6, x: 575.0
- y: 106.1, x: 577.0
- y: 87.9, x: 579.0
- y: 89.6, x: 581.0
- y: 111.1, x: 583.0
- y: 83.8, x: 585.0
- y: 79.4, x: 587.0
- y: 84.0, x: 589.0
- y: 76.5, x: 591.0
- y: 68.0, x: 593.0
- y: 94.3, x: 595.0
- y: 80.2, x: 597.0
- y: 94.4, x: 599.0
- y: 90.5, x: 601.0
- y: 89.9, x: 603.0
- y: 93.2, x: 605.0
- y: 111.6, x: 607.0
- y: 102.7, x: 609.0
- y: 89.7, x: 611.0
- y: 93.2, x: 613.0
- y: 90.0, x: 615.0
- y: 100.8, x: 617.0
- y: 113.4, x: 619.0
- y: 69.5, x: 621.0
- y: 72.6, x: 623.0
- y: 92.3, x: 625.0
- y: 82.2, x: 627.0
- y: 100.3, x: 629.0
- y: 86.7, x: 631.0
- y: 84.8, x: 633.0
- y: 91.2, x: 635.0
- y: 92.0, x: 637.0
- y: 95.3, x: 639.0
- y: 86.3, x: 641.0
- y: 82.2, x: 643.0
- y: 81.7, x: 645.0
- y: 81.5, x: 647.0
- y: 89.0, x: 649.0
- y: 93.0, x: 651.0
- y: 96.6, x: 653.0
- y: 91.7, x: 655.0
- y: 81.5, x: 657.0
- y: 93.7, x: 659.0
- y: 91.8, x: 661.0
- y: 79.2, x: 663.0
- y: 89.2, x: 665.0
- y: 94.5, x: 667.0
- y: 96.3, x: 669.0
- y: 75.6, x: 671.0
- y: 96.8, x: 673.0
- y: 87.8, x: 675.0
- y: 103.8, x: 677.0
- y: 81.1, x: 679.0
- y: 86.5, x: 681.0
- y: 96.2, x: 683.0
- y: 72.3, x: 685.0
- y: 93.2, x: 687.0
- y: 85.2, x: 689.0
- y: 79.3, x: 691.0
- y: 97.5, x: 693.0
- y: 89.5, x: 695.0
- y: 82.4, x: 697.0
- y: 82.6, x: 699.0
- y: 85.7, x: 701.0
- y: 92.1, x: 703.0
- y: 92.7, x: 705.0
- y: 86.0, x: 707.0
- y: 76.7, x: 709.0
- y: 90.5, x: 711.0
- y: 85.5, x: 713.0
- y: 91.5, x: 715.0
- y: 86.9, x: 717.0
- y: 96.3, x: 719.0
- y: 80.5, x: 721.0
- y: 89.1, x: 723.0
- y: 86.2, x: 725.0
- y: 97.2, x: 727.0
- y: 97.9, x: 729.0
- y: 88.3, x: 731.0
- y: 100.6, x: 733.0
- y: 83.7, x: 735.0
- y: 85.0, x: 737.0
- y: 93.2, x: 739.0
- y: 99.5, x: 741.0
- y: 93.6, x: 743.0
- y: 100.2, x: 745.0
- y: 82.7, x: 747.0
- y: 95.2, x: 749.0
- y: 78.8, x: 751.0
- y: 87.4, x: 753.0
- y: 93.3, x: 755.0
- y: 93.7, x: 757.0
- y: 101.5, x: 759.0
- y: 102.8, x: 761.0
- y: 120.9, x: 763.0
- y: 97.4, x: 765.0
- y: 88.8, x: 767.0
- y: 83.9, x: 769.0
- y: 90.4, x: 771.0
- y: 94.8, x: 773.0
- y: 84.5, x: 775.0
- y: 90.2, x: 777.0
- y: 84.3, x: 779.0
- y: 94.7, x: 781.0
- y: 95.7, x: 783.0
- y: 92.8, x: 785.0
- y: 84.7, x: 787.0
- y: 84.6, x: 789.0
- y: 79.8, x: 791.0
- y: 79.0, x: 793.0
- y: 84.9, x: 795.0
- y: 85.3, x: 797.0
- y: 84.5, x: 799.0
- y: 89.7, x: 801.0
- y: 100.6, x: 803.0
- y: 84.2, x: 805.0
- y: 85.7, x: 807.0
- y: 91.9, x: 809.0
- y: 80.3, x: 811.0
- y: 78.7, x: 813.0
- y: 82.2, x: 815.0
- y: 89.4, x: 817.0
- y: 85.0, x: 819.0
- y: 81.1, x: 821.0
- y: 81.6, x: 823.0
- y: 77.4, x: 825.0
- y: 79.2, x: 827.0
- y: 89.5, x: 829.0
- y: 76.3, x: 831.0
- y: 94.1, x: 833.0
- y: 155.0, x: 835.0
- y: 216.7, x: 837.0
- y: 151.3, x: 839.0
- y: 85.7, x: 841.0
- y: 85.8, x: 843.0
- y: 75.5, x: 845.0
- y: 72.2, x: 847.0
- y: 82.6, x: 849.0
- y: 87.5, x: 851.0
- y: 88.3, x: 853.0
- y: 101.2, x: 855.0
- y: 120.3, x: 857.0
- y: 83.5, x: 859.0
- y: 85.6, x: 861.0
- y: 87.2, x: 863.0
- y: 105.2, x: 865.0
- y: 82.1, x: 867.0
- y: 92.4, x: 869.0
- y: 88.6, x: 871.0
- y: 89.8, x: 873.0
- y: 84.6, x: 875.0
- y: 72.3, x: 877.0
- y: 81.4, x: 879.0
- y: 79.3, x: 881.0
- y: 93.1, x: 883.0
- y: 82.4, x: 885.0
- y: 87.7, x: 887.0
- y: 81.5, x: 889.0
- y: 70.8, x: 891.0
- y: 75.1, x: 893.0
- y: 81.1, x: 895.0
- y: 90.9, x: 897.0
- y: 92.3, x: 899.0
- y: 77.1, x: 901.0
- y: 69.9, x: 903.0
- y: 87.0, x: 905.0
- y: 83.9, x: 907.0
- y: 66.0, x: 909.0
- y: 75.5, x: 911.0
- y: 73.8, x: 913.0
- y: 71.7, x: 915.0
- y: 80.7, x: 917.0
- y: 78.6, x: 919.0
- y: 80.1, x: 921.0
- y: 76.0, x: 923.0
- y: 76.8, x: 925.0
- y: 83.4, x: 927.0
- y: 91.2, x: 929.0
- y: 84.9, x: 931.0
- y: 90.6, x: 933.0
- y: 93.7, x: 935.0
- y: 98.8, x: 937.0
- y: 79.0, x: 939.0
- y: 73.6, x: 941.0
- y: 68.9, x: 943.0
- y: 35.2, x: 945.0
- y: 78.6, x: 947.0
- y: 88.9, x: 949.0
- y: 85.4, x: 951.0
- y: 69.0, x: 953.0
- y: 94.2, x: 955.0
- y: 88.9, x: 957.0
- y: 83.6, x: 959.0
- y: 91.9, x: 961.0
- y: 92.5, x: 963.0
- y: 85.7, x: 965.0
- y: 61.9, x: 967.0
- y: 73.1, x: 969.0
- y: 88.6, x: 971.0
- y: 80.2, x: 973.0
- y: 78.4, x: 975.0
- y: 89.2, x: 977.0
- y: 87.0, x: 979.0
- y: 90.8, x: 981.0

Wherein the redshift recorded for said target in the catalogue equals 0.27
